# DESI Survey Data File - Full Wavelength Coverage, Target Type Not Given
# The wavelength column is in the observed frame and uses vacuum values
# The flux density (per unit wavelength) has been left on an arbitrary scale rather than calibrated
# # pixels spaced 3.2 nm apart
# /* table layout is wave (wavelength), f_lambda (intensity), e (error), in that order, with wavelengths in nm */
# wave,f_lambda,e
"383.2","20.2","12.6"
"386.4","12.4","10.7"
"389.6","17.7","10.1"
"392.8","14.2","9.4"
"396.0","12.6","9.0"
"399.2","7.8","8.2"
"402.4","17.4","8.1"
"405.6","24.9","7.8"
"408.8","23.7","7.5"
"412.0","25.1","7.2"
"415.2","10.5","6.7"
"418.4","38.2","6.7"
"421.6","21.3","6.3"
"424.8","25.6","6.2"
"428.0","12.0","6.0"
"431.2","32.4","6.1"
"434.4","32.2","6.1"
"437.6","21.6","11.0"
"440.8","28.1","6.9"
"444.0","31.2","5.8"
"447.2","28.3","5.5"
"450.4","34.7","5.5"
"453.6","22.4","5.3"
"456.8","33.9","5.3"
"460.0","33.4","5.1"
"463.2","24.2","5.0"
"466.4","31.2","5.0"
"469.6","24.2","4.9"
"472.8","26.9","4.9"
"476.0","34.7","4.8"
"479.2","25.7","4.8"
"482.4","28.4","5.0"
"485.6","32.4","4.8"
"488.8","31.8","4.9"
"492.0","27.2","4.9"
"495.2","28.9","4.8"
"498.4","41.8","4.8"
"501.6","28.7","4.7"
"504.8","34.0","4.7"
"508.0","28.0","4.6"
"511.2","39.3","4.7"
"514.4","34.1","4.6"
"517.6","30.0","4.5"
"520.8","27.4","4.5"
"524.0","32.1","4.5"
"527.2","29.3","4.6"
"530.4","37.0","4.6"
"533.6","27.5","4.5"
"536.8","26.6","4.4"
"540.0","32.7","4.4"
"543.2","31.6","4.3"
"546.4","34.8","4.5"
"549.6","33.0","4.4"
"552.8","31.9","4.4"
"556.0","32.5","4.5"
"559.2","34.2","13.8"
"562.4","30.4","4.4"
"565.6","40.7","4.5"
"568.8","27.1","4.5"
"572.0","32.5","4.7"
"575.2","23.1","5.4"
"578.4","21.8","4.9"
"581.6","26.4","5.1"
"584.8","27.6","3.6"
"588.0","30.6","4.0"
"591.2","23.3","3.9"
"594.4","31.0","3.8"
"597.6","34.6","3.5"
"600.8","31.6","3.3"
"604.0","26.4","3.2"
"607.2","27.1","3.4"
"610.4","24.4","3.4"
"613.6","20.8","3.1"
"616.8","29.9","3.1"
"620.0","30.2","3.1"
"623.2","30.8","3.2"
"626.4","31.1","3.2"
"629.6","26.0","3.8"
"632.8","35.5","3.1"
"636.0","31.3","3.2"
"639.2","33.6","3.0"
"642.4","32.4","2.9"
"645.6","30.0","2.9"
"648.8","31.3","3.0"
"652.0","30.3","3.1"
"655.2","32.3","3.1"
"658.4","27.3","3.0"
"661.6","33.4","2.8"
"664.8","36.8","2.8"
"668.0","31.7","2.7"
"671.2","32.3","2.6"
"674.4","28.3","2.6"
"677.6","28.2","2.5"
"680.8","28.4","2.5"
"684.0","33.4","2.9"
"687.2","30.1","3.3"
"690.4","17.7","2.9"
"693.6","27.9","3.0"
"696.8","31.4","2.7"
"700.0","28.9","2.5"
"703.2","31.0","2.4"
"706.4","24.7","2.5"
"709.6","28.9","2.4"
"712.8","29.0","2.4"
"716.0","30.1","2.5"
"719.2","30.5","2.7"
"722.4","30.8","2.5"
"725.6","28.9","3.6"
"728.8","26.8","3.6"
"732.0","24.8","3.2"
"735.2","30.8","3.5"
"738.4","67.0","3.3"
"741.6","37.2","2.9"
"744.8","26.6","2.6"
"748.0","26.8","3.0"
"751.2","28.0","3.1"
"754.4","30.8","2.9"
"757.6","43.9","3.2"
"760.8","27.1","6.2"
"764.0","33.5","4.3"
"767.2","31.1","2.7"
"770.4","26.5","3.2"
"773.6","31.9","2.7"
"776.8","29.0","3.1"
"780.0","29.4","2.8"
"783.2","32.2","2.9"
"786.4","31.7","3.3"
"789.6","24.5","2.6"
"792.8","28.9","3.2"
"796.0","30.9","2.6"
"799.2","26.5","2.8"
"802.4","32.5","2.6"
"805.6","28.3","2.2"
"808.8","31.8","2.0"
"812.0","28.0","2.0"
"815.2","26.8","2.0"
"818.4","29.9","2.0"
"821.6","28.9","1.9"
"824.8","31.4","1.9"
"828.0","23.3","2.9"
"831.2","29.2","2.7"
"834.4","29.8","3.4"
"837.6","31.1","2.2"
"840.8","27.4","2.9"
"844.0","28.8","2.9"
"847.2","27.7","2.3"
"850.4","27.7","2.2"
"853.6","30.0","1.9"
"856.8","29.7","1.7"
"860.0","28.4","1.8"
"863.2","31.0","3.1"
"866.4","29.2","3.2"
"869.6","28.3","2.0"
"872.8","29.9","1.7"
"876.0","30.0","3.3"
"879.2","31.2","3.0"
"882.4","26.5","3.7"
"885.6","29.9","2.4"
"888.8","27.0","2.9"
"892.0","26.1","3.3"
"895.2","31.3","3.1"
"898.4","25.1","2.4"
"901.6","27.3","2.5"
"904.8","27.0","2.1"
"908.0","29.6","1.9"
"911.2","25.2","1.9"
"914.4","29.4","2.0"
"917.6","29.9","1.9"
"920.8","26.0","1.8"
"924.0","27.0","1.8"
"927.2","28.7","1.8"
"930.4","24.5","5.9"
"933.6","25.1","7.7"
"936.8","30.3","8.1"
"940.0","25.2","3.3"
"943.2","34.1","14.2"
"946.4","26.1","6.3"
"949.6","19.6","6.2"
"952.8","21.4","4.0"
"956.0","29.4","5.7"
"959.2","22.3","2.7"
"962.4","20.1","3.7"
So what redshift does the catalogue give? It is 0.126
